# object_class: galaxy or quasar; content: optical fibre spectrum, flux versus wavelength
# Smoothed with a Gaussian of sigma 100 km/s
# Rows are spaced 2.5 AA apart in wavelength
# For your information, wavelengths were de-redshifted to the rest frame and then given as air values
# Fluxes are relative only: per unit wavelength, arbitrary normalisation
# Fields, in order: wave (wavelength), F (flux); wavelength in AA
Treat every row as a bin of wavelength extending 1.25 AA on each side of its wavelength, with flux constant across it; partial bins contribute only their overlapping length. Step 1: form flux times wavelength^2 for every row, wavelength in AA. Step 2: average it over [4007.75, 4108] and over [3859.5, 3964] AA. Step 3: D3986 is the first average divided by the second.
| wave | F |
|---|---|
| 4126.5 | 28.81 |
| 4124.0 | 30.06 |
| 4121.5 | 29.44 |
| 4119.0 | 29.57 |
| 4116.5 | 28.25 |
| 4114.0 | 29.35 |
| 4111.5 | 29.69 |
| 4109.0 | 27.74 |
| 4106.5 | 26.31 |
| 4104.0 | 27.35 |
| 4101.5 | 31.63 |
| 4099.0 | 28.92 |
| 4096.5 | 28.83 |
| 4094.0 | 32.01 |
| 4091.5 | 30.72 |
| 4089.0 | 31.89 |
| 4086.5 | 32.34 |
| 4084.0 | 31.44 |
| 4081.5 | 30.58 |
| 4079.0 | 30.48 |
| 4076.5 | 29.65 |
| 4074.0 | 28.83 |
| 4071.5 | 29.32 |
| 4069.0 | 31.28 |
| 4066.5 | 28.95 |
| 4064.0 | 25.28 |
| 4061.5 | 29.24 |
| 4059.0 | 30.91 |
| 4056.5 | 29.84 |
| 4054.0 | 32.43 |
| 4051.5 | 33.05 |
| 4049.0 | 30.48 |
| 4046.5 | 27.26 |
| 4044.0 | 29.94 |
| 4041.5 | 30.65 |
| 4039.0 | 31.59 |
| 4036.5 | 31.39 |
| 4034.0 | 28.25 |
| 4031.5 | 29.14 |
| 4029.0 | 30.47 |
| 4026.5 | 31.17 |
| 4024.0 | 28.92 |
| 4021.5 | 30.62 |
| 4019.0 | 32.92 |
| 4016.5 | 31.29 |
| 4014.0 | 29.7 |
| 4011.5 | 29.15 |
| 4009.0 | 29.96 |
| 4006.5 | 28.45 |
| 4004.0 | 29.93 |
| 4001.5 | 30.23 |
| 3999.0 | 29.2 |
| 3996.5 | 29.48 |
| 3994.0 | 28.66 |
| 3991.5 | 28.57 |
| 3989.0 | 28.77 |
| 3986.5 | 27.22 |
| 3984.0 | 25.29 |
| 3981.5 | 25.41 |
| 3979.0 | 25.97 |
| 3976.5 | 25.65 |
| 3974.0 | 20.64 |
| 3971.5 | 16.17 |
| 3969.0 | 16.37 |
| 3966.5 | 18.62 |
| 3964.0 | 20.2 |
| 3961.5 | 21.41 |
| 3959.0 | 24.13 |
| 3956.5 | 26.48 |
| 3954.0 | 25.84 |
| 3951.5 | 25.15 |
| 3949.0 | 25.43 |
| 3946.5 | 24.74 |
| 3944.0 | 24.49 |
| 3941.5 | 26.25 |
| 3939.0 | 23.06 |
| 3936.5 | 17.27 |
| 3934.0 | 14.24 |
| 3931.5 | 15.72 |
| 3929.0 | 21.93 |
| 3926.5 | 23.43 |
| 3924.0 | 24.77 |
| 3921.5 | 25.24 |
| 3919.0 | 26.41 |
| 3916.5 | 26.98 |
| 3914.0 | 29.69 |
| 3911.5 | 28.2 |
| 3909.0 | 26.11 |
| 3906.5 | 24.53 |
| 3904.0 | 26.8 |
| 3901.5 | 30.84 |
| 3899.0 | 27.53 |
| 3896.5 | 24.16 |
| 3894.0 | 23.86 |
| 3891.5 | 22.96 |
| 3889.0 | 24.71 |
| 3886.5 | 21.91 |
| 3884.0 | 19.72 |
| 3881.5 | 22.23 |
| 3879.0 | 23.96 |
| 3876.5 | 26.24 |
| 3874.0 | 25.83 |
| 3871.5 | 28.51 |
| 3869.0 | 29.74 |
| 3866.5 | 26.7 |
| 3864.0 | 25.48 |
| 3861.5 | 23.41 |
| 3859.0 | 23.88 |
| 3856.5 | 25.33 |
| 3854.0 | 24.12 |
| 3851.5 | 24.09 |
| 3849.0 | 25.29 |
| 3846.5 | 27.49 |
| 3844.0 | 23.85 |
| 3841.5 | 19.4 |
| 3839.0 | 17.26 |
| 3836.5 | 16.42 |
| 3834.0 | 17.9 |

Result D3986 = 1.32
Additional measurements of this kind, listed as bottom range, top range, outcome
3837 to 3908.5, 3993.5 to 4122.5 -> 1.34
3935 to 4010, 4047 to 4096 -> 1.28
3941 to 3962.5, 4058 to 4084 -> 1.26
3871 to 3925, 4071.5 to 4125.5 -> 1.29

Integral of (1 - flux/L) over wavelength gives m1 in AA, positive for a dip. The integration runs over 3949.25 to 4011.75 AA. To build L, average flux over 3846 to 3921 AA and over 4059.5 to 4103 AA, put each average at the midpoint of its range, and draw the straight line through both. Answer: 5.36 AA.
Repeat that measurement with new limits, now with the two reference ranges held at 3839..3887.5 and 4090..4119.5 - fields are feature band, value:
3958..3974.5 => 4.3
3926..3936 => 2.9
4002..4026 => -2.4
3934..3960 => 2.3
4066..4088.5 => -1.4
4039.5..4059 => -1.7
